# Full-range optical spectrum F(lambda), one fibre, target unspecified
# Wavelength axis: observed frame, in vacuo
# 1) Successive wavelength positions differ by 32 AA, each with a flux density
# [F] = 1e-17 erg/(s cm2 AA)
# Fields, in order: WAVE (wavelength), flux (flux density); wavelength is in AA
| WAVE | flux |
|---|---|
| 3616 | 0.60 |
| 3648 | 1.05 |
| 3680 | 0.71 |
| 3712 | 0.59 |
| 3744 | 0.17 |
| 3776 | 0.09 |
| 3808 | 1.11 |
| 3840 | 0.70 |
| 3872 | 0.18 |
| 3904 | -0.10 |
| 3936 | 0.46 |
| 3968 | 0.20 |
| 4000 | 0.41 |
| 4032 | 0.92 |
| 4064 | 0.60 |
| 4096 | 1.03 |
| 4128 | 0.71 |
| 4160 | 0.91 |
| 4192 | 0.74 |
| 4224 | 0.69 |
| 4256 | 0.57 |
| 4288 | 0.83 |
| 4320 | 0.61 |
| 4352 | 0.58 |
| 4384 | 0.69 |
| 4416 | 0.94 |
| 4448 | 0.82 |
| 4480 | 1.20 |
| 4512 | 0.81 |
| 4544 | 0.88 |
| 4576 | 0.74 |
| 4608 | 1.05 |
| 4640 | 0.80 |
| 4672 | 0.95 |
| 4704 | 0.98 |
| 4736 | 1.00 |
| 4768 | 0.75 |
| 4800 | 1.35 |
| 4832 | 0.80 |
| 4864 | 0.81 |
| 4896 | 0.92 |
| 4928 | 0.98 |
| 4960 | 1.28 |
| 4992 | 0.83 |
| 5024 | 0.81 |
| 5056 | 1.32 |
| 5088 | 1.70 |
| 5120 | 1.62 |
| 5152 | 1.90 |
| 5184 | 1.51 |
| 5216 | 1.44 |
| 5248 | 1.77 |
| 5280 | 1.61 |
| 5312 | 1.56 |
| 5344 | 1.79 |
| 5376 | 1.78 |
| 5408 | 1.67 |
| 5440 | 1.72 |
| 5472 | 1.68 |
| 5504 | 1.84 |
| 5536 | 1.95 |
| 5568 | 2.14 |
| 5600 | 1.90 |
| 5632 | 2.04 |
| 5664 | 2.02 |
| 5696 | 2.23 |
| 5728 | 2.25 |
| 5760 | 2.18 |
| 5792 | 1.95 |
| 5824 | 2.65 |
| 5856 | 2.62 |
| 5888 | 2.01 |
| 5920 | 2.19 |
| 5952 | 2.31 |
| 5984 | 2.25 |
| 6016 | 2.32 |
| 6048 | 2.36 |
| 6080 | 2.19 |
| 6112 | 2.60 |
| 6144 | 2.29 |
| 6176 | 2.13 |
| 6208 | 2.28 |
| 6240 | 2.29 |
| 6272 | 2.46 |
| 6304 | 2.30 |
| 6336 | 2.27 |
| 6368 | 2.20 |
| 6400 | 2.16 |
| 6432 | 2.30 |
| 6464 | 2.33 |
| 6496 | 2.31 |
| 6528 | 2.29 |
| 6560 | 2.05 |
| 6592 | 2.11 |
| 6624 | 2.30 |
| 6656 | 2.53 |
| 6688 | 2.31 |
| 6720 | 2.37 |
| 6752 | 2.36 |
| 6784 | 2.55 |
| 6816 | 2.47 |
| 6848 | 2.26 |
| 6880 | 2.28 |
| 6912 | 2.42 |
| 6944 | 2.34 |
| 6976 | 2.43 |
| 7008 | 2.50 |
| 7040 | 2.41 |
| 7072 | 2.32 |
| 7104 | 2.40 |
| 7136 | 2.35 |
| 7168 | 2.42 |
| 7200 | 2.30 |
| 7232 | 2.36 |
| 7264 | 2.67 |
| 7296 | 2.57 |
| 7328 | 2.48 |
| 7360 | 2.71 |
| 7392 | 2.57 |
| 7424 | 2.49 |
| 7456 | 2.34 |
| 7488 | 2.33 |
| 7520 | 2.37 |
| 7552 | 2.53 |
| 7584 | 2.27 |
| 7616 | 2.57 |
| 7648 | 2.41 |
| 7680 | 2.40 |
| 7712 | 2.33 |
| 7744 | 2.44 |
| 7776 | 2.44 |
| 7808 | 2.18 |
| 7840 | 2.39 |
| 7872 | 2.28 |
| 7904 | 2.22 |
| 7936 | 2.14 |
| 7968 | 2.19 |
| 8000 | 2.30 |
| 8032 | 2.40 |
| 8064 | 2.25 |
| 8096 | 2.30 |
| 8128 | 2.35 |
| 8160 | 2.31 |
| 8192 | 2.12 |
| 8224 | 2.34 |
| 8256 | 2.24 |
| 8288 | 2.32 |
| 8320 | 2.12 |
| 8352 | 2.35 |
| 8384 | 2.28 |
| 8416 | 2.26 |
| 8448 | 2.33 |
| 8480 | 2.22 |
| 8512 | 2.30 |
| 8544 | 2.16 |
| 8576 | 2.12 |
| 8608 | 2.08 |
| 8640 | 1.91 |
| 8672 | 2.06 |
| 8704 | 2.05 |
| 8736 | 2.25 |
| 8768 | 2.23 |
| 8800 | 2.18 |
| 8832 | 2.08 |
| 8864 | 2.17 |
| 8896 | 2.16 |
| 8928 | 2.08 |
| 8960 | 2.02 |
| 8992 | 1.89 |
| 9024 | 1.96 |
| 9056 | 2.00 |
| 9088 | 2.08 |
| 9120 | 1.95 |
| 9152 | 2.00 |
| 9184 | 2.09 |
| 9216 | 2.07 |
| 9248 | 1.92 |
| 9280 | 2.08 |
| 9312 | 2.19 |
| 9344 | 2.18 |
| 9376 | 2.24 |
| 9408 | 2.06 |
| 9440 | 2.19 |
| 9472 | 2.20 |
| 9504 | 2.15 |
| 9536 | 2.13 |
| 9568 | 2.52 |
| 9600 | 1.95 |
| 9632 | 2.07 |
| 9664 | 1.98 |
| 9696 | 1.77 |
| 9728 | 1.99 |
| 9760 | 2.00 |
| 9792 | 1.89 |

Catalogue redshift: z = 0.268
